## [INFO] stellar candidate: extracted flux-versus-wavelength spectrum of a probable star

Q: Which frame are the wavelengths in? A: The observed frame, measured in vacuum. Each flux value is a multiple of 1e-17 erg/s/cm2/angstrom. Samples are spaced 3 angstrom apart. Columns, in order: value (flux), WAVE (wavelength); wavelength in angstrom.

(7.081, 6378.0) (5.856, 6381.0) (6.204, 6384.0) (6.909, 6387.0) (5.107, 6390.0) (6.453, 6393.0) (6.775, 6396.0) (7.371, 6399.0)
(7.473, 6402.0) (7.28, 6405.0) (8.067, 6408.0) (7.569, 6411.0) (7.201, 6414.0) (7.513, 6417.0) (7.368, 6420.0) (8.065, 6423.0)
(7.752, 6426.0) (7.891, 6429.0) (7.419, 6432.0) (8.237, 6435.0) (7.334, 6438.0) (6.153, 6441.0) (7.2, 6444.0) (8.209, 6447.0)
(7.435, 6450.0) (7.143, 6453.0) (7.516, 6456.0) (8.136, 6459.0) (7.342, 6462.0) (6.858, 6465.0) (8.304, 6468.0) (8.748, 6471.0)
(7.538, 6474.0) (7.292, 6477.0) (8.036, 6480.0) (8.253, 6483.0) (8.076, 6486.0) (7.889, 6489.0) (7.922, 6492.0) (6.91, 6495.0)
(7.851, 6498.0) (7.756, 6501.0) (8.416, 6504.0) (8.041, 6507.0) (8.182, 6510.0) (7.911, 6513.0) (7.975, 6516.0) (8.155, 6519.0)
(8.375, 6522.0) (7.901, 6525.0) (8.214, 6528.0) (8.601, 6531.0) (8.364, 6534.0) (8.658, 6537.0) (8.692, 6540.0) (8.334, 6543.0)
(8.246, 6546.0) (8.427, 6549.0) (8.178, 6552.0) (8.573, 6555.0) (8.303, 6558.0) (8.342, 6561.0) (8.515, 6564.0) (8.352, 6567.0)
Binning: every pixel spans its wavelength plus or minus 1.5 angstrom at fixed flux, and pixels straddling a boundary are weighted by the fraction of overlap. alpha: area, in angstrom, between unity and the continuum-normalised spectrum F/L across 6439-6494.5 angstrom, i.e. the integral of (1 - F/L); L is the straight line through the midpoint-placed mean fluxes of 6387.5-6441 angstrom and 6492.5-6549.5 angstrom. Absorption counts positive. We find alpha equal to 0.5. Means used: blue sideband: 7.3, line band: 7.65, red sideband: 8.15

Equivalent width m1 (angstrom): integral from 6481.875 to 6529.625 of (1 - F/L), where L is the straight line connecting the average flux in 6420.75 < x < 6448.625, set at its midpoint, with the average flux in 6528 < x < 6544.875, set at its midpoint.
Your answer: 1.3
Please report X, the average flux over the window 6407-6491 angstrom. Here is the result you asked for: 7.66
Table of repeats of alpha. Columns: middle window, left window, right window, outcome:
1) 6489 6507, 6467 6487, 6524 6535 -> 0.7 angstrom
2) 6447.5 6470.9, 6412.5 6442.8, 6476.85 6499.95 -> 0.1 angstrom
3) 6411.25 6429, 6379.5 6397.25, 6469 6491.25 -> -2.0 angstrom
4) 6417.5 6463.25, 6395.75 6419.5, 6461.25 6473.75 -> 0.6 angstrom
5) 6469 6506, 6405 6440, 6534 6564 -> 0.6 angstrom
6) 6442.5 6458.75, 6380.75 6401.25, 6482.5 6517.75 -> -0.7 angstrom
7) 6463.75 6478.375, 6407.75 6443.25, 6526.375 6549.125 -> 0.2 angstrom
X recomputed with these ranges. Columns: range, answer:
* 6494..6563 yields 8.2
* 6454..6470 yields 7.65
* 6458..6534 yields 7.95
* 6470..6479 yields 7.82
